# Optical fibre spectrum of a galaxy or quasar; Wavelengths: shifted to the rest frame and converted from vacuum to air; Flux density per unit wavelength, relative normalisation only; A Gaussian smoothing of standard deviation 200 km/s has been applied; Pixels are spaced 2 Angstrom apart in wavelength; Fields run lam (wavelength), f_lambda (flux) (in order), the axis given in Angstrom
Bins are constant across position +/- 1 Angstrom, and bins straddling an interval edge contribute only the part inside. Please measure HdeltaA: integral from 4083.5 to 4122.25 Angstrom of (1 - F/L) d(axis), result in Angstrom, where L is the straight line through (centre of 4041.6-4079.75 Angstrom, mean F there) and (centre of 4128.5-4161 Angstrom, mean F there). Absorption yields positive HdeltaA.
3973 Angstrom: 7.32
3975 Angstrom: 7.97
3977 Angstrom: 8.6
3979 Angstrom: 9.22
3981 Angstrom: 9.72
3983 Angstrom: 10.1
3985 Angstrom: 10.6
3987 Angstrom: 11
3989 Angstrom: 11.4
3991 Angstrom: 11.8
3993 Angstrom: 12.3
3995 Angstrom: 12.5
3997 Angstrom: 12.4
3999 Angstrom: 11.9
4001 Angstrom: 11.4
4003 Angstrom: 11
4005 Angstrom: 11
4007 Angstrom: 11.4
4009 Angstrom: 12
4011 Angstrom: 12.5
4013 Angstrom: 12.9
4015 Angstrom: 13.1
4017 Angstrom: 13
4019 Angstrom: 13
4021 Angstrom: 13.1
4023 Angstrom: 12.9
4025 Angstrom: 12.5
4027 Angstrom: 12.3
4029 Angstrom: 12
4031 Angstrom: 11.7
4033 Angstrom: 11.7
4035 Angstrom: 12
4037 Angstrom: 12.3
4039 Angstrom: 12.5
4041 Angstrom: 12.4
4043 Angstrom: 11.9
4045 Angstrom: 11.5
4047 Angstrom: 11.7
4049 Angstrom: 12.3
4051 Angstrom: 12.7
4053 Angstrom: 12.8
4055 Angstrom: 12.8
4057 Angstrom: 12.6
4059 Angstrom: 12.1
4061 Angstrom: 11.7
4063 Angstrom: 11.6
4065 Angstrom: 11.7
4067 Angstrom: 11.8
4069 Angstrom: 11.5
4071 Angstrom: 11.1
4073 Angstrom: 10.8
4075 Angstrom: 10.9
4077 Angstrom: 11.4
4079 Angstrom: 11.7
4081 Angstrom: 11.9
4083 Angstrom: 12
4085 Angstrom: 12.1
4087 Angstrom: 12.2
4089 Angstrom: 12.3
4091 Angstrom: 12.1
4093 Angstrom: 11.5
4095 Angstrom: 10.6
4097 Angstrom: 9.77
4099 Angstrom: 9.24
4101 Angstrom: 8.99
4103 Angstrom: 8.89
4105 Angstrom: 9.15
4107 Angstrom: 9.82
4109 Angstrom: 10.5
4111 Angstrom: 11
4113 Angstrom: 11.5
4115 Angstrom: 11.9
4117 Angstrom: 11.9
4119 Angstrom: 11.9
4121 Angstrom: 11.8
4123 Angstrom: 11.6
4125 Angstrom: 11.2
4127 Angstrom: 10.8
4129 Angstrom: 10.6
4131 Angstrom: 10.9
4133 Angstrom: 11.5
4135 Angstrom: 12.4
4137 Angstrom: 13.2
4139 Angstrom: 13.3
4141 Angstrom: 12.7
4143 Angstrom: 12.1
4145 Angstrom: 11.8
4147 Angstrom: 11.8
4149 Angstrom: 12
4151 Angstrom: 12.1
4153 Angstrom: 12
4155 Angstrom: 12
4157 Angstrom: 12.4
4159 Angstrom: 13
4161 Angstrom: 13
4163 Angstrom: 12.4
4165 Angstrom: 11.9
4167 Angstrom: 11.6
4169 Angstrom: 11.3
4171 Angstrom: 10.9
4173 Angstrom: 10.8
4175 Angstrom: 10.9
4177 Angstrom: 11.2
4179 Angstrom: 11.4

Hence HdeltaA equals 3.47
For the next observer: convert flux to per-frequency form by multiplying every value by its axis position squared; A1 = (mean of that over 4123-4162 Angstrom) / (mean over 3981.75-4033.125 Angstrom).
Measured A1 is 1.1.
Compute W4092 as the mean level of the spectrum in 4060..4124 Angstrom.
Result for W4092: 11.2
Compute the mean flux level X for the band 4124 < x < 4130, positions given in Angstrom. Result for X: 10.9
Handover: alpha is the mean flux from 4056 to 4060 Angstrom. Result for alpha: 12.3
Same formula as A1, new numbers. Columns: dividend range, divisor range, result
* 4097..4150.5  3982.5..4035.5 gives 0.99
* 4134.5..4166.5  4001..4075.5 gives 1.08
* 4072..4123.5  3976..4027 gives 0.99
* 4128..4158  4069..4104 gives 1.12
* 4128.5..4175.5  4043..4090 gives 1.05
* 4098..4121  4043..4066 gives 0.89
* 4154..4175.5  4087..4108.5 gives 1.19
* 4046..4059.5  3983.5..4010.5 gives 1.10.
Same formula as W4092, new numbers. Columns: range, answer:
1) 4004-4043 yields 12.3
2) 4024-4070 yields 12.1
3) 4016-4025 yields 12.9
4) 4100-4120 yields 10.6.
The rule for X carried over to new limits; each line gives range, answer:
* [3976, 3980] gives 8.91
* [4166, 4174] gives 11.2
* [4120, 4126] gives 11.5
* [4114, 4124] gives 11.8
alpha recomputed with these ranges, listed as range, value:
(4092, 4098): 10.6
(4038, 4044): 12.3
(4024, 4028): 12.4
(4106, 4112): 10.4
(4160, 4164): 12.7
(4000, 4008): 11.2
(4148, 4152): 12.1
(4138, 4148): 12.3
